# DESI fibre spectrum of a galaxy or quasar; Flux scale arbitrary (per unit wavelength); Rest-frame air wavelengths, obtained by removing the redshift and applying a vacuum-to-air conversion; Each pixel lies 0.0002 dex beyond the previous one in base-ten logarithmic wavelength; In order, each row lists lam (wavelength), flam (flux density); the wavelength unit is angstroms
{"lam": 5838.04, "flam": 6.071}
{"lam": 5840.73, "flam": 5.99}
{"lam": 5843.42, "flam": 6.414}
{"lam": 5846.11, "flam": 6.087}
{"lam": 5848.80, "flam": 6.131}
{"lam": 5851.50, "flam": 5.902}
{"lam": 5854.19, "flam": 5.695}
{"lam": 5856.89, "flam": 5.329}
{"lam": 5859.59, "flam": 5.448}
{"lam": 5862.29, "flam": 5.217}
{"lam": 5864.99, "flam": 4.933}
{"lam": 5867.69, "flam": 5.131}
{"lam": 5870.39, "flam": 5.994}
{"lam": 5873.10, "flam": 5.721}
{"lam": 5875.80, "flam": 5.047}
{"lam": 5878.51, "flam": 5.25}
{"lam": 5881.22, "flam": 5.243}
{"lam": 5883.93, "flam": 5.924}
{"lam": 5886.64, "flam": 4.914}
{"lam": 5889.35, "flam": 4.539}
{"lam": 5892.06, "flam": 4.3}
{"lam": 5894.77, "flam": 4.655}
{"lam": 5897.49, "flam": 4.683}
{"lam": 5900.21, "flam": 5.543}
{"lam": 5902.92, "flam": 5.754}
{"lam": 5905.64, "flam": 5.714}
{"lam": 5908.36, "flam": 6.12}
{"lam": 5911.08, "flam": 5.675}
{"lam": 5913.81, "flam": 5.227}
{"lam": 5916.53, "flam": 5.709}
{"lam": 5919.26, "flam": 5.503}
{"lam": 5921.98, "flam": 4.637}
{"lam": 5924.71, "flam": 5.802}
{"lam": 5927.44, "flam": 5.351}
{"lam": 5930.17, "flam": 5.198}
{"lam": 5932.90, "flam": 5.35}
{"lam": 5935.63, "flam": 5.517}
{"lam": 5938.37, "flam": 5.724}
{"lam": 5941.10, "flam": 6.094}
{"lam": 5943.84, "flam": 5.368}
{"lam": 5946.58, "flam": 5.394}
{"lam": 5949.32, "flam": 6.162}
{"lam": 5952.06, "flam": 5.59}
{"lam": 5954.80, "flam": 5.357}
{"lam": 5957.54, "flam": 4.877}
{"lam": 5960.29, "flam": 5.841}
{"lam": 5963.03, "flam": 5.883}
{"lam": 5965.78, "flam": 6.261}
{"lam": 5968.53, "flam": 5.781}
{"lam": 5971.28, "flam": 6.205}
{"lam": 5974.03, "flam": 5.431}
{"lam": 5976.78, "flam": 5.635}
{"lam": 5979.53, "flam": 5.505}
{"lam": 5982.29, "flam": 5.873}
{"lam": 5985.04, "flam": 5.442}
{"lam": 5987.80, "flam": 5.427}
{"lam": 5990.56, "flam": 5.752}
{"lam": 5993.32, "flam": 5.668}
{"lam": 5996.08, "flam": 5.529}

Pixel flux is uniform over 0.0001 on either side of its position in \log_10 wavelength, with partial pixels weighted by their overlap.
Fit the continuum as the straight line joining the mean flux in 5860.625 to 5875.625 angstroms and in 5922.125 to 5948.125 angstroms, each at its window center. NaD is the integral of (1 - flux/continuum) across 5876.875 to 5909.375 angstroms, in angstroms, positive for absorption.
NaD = 1.3 angstroms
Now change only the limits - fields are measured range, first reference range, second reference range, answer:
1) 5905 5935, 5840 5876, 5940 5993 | 1.0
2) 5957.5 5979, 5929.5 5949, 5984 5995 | -0.8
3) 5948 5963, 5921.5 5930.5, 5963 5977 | 0.3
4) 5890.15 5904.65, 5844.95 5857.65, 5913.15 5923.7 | 1.3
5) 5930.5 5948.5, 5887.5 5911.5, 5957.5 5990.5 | -0.3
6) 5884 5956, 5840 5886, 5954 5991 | 3.1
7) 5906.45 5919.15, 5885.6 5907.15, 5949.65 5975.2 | -1.2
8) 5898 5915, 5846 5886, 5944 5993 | -0.2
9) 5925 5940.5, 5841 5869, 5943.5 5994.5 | 0.5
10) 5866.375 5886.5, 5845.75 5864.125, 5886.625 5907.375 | -0.4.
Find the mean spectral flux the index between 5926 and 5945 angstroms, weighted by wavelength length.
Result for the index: 5.52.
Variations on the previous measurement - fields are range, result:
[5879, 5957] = 5.39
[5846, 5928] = 5.38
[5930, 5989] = 5.64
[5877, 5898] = 4.95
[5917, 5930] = 5.34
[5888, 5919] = 5.27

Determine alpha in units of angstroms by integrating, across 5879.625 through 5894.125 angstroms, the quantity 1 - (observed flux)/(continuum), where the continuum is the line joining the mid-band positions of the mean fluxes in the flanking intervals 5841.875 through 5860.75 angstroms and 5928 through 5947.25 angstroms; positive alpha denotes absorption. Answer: 1.9 angstroms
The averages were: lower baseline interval 5.86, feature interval 4.97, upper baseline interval 5.52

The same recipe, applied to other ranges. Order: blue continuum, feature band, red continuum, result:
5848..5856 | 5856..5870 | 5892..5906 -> 1.05 angstroms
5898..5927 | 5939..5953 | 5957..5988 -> -0.23 angstroms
